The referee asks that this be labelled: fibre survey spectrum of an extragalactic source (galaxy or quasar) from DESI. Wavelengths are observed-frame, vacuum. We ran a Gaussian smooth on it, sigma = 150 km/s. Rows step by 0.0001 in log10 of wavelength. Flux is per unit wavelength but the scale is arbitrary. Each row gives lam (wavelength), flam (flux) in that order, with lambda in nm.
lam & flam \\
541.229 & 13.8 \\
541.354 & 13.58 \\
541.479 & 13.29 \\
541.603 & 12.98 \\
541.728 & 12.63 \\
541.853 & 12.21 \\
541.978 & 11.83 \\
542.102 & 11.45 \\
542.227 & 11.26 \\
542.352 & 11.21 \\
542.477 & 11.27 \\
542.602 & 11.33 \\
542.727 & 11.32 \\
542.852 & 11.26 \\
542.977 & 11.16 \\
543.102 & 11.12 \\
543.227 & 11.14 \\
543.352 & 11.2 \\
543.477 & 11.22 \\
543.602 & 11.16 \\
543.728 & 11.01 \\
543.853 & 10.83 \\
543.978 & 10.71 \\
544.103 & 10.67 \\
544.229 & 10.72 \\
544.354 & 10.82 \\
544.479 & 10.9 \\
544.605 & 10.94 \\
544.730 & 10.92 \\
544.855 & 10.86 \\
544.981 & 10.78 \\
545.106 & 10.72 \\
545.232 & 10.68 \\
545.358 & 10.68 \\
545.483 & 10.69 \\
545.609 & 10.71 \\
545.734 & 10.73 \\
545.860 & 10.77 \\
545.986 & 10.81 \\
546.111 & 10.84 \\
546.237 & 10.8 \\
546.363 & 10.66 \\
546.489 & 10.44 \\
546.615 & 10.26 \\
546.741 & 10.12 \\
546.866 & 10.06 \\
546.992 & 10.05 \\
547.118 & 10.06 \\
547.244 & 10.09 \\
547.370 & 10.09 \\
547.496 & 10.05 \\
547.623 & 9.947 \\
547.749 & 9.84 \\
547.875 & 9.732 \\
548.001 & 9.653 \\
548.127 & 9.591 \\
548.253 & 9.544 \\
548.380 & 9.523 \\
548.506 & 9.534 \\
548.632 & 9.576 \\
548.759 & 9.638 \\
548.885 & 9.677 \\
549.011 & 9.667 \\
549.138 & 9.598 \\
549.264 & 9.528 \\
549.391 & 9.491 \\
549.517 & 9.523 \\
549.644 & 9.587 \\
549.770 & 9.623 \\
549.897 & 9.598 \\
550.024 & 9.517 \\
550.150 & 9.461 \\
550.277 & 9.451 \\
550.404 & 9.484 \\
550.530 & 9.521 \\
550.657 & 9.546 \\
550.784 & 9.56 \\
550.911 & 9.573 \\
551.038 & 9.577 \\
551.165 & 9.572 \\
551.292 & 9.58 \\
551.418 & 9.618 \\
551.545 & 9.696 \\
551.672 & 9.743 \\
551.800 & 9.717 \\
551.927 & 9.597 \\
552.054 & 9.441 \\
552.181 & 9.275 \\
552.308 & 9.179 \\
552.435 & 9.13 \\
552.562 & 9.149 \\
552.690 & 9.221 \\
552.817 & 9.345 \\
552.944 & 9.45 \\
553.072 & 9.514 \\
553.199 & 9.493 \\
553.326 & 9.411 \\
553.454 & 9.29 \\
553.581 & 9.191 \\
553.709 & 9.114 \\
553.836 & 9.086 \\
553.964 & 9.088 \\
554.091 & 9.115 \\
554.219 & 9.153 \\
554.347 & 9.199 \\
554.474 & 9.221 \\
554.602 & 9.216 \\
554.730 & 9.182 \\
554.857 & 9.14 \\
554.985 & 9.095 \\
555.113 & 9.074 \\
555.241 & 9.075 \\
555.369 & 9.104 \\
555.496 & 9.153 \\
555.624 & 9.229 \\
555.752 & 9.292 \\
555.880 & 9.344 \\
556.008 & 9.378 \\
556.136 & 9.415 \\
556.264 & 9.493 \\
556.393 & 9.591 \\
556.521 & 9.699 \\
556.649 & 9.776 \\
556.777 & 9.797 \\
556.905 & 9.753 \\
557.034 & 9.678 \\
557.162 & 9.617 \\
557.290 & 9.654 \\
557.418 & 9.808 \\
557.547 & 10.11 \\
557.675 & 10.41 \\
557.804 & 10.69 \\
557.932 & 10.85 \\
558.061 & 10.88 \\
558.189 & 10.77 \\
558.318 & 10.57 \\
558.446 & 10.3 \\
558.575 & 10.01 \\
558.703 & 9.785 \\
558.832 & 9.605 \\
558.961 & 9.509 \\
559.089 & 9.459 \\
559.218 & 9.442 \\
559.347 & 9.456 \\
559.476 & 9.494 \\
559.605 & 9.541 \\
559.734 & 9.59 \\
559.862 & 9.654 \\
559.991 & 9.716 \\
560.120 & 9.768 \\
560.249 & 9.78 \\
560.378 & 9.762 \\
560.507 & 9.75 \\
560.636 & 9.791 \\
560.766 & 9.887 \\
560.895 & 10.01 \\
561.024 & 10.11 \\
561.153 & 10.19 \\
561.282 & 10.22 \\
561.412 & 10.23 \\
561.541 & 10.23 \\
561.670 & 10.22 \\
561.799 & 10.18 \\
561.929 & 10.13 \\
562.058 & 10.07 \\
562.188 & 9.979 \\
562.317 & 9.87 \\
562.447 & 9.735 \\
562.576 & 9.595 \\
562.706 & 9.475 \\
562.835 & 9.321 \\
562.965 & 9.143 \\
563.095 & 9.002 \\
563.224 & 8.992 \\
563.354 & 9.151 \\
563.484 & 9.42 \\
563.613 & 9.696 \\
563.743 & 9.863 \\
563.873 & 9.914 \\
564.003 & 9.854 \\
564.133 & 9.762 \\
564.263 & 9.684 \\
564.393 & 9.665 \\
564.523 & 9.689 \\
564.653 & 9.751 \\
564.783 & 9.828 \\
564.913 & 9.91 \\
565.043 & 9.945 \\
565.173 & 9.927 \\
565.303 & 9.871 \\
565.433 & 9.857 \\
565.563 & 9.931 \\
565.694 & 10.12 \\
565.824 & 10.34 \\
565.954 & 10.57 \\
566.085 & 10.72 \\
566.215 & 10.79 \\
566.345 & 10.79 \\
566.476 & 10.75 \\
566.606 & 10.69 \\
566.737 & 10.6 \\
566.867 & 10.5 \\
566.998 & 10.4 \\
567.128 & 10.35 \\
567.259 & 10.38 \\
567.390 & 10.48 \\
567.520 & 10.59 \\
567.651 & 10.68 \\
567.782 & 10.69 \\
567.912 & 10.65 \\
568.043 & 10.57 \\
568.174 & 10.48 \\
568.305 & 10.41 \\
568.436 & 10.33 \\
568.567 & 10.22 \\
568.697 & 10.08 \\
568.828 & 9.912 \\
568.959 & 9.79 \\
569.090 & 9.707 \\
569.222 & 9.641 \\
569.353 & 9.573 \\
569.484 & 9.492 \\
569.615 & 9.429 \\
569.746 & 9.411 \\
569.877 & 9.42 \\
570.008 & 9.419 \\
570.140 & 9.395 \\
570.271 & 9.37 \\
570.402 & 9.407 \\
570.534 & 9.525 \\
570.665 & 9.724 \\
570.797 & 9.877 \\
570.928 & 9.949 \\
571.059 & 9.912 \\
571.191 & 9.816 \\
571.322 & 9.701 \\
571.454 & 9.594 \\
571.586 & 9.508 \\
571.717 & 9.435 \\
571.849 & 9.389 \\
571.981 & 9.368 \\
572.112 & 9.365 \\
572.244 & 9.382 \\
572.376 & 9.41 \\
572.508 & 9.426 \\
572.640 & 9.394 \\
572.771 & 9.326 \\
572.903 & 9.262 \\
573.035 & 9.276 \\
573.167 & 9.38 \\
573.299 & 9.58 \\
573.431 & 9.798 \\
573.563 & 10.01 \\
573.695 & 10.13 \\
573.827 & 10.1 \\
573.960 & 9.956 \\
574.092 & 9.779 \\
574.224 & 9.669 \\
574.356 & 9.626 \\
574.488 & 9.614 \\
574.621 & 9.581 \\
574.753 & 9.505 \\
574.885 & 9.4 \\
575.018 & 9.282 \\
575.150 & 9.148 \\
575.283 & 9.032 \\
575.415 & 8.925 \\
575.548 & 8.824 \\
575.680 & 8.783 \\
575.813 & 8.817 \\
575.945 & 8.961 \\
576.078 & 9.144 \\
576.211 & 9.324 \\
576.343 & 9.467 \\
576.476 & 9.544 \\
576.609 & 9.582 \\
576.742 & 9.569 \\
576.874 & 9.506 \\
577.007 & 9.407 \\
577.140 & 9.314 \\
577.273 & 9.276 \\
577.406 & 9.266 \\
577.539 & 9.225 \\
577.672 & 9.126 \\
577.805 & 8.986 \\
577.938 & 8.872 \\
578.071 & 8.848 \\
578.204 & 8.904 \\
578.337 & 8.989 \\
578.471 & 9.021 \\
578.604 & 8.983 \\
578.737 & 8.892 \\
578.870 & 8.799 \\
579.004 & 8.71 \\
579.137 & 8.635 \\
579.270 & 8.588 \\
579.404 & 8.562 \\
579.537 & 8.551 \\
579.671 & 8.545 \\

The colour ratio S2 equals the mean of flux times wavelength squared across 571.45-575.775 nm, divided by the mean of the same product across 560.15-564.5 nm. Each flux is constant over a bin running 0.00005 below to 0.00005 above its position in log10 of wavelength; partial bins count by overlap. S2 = 1.01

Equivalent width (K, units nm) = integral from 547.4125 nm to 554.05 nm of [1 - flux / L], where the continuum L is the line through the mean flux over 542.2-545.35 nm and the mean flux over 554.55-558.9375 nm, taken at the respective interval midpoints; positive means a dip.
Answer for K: 0.52 nm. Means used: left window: 11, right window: 9.72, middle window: 9.51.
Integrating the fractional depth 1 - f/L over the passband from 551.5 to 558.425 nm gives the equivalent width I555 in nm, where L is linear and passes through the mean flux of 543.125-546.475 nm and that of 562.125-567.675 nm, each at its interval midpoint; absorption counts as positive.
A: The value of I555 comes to 0.58 nm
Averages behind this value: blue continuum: 10.8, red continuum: 9.99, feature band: 9.54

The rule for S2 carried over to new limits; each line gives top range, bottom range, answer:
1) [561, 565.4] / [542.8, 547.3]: 0.97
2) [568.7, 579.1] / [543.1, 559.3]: 1.03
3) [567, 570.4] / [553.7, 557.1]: 1.13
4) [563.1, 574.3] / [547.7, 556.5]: 1.11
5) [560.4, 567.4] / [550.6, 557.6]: 1.10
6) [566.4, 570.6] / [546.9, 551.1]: 1.12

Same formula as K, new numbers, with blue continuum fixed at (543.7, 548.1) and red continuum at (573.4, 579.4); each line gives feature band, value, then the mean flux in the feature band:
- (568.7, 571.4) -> -0.03 nm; 9.63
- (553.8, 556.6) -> 0.24 nm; 9.25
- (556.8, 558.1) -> -0.01 nm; 10.1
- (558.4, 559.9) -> 0.05 nm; 9.65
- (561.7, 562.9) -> 0.00 nm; 9.83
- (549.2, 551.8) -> 0.19 nm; 9.57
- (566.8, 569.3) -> -0.19 nm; 10.3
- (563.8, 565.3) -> -0.01 nm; 9.81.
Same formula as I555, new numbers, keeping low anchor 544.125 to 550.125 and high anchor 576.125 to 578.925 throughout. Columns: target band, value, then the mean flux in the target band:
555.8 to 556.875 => 0.03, 9.56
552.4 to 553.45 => 0.07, 9.34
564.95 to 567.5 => -0.22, 10.4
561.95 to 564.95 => 0.00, 9.63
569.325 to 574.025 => -0.10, 9.57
